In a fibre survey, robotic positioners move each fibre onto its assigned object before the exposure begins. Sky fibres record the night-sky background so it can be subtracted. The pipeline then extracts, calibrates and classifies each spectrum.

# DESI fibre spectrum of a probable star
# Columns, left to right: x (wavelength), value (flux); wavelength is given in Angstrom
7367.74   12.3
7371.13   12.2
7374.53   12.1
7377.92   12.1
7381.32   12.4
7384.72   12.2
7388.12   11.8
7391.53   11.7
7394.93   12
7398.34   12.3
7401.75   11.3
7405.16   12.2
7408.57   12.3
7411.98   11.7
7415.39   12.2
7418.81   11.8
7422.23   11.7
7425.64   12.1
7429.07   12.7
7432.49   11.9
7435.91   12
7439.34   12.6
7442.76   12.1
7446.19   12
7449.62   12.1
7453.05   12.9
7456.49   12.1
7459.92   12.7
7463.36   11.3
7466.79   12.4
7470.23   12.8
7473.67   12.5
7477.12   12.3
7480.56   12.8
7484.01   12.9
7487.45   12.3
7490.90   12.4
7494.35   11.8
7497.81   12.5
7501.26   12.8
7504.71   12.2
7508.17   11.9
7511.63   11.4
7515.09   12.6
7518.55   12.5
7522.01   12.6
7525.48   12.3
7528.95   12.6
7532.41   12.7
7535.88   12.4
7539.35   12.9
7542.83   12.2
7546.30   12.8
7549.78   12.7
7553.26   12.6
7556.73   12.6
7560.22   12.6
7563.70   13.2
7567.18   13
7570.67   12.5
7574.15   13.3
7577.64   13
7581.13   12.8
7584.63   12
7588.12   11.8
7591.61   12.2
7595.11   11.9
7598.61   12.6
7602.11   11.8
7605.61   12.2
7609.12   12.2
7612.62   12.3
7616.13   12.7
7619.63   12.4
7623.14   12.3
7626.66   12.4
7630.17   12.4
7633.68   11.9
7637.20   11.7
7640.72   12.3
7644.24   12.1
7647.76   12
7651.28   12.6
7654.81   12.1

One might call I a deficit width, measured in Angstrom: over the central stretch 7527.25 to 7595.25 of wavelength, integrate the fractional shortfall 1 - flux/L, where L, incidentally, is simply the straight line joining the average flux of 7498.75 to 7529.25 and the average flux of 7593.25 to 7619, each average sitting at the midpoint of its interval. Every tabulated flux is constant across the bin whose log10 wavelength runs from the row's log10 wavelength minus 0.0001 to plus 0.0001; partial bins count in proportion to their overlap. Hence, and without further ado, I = -1.8 Angstrom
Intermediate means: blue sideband 12.3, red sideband 12.2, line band 12.6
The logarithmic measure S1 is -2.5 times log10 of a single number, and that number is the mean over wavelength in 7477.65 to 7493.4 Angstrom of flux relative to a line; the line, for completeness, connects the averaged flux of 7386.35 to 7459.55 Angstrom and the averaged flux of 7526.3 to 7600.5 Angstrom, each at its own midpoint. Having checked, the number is -0.02 mag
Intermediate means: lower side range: 12.1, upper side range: 12.6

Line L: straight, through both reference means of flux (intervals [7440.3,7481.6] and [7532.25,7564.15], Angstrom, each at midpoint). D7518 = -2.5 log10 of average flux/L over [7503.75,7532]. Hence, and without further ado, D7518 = 0.02 mag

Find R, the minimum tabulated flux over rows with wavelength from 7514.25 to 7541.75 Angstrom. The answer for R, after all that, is 12.3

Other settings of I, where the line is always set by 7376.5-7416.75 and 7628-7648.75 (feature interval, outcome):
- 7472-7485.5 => -0.7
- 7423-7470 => -0.8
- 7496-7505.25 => -0.4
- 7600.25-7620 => -0.3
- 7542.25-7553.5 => -0.5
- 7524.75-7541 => -0.7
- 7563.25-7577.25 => -1.1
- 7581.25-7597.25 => 0.0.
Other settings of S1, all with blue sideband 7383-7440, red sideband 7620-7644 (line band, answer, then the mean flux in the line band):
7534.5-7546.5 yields -0.039 mag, 12.5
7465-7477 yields -0.041 mag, 12.5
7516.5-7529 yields -0.034 mag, 12.5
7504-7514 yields 0.022 mag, 11.8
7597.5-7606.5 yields -0.002 mag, 12.2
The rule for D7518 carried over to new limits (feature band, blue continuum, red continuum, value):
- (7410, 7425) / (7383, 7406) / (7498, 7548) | 0.011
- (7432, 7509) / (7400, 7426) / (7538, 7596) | -0.015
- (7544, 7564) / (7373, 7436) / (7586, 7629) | -0.046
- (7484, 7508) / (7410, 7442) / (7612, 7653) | -0.018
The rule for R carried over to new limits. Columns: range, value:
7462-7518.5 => 11.3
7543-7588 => 12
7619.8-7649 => 11.7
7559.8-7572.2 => 12.5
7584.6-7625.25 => 11.8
